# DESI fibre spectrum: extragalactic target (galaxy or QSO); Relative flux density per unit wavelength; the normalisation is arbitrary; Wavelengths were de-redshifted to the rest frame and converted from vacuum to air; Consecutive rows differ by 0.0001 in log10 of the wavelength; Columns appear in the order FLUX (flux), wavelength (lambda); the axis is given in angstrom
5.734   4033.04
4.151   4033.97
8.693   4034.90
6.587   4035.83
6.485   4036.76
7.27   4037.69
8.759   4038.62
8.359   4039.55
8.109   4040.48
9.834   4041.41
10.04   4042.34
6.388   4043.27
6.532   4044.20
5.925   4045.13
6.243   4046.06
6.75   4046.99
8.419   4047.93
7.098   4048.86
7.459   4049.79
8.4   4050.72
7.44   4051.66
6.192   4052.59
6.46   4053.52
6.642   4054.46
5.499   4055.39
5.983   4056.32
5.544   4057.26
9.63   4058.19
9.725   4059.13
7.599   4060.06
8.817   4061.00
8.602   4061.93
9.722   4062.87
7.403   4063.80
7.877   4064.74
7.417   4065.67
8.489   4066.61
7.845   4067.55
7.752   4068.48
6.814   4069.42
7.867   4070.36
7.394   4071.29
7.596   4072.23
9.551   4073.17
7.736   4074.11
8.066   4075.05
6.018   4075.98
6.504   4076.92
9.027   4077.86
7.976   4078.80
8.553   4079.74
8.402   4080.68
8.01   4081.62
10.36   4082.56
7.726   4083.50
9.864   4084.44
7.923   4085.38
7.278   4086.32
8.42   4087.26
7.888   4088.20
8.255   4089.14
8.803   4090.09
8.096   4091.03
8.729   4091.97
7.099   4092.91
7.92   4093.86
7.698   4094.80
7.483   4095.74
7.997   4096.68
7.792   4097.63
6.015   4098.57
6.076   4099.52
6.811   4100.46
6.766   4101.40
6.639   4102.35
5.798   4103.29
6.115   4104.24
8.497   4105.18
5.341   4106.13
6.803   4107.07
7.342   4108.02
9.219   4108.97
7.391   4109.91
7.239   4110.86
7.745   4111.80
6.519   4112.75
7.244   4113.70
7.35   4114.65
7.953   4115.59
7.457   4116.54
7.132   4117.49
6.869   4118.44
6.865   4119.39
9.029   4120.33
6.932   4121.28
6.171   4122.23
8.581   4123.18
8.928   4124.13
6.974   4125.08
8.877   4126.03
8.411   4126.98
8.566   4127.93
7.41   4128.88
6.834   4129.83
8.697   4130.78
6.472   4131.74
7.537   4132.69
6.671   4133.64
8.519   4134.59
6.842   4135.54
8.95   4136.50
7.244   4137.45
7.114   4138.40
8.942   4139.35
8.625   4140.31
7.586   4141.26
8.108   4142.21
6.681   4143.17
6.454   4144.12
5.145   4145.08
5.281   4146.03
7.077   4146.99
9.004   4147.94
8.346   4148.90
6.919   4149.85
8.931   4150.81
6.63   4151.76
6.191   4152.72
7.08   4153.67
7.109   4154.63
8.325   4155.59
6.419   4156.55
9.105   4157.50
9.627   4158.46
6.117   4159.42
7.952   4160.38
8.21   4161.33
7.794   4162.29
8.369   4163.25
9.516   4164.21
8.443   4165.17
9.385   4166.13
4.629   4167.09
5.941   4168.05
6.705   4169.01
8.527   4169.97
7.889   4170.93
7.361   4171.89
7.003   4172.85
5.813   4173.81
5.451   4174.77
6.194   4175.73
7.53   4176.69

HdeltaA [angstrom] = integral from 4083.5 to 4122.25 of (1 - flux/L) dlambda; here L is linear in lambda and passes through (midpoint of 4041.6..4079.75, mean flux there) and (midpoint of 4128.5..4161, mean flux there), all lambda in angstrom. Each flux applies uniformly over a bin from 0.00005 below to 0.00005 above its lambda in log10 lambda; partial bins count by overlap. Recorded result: 0.4 angstrom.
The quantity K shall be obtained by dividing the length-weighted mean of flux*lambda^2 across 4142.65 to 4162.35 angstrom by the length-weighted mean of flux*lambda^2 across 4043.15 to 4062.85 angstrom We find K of 1.06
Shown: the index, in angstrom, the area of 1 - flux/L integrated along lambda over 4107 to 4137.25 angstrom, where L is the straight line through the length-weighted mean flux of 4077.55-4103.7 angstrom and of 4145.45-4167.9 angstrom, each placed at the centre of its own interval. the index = 0.5 angstrom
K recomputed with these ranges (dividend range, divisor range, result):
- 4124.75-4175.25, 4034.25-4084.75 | 1.01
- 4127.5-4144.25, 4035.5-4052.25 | 1.06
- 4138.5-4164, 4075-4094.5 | 0.96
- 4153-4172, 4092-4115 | 1.11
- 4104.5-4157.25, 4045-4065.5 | 1.04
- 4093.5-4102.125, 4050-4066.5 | 0.96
